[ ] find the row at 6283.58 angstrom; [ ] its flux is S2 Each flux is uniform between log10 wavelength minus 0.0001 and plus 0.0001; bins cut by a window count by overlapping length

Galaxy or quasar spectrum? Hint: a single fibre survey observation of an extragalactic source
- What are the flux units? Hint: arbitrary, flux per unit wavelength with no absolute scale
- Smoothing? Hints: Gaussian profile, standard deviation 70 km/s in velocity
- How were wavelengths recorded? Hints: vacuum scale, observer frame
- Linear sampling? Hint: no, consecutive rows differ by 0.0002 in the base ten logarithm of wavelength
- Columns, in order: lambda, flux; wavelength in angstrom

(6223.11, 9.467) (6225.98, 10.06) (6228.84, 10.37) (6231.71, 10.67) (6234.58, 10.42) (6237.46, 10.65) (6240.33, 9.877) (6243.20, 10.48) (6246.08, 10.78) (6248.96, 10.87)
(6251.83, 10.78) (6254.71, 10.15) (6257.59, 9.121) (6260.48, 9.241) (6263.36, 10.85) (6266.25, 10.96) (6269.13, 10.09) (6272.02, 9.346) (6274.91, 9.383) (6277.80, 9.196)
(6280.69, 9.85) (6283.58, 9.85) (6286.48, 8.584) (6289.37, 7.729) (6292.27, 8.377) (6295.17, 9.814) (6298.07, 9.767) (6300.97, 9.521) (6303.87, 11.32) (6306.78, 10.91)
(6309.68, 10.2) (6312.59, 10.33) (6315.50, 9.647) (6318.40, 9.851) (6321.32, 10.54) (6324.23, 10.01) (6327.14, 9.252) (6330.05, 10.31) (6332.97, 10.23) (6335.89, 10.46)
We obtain 9.85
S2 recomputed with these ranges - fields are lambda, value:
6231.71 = 10.67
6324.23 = 10.01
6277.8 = 9.196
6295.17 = 9.814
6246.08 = 10.78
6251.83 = 10.78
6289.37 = 7.729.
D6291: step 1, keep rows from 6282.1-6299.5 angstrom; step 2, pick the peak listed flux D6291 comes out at 9.85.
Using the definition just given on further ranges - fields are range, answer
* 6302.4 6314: 11.32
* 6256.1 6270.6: 10.96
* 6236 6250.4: 10.87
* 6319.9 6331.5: 10.54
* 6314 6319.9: 9.851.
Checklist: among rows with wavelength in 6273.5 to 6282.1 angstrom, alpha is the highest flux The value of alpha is 9.85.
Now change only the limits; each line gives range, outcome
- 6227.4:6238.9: 10.67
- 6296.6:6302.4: 9.767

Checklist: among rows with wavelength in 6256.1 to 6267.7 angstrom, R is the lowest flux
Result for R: 9.121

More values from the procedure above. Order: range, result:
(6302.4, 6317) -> 9.647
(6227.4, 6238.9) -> 10.37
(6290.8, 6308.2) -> 8.377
